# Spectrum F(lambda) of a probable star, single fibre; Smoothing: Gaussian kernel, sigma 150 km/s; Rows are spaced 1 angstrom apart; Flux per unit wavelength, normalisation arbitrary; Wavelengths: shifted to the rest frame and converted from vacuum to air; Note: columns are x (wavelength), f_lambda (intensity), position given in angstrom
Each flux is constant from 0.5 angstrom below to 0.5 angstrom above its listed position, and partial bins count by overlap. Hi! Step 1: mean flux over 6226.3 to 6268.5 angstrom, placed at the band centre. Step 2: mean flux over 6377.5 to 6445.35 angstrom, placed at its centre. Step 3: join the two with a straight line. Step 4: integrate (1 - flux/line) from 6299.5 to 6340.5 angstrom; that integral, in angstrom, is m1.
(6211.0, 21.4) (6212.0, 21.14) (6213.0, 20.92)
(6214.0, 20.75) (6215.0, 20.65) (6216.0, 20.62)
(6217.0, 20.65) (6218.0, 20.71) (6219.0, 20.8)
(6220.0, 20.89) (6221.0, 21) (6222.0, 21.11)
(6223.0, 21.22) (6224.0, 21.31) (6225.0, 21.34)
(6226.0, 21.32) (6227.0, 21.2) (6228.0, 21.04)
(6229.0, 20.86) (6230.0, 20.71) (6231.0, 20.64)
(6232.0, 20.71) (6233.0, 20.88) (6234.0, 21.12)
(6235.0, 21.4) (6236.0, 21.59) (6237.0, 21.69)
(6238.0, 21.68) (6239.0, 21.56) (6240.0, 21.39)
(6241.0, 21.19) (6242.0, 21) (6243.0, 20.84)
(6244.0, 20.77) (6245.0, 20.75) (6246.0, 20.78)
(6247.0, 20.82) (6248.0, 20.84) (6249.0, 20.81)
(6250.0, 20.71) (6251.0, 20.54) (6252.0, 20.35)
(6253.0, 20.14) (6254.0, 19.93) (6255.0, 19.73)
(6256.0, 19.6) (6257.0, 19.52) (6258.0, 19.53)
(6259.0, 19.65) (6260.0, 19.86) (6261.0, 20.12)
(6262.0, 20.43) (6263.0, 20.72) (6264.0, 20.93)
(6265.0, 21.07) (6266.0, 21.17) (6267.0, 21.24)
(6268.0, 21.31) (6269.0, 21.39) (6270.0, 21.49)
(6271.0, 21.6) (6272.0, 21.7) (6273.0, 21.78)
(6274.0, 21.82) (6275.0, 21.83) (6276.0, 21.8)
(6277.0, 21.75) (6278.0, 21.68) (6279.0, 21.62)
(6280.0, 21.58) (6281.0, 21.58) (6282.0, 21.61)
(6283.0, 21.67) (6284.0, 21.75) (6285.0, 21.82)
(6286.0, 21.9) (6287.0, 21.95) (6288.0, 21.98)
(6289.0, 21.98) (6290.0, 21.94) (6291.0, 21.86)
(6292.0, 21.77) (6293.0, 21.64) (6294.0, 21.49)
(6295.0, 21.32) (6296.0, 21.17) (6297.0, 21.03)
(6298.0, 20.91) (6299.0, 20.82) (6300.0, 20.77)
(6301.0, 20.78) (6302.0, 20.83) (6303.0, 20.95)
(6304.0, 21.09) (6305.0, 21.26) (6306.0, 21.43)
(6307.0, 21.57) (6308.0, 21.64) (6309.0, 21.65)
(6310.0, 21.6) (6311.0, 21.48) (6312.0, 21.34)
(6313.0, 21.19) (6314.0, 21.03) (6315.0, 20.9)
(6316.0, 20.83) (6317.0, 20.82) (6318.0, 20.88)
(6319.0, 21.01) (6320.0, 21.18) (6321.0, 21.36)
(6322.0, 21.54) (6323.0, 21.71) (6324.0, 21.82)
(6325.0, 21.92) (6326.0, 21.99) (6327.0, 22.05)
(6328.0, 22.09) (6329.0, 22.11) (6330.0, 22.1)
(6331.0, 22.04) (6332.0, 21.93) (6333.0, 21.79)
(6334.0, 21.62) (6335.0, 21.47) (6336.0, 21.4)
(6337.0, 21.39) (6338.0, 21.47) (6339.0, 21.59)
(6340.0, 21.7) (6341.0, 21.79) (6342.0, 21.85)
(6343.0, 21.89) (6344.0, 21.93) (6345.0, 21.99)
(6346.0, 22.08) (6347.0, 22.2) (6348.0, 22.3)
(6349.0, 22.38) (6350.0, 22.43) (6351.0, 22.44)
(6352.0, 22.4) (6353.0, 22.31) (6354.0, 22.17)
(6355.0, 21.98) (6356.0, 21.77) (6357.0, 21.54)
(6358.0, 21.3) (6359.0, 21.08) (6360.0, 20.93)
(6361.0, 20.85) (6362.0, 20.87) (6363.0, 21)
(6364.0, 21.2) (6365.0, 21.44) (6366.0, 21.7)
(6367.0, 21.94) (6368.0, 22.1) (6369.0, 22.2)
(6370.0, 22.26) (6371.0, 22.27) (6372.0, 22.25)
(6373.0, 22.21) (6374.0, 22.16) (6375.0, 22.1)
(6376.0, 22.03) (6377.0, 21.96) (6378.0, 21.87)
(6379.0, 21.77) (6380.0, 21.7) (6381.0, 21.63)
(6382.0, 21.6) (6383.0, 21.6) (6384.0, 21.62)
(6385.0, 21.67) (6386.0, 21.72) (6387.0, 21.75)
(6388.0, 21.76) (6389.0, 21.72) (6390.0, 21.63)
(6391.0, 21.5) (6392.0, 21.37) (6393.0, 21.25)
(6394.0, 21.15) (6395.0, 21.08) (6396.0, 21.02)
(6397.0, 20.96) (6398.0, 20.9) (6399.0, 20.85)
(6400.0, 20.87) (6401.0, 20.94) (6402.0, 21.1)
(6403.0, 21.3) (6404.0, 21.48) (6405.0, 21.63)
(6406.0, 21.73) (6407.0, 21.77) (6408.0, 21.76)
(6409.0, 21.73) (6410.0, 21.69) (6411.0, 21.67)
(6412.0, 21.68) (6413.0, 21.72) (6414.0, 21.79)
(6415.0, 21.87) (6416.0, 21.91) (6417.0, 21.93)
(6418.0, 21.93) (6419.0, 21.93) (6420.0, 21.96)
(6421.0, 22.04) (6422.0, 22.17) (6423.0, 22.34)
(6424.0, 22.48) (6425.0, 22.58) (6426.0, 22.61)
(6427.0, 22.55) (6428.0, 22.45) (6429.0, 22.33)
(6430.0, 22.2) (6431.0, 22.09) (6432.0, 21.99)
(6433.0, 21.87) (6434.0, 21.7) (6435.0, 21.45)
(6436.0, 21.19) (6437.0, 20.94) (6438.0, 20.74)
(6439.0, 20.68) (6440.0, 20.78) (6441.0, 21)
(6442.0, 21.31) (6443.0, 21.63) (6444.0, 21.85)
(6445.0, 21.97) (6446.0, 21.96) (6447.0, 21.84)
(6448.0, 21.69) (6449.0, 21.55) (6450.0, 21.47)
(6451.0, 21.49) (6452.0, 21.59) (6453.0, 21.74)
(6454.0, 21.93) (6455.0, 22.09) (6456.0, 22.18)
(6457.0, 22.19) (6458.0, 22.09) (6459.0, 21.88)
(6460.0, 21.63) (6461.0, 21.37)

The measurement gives -0.6 angstrom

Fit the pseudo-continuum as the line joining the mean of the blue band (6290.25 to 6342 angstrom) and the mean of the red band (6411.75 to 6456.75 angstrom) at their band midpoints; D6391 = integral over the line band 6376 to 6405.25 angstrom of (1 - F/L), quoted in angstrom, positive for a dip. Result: 0.32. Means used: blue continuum 21.4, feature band 21.4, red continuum 21.8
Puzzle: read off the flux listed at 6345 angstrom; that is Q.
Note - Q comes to 21.99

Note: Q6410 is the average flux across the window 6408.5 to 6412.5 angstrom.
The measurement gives 21.7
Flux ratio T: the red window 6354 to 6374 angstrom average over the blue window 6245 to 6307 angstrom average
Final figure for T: 1.03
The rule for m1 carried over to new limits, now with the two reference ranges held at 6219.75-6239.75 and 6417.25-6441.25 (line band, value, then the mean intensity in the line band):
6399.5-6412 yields 0.2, 21.5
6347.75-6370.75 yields -0.2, 21.8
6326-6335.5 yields -0.2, 21.9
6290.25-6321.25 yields 0.3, 21.2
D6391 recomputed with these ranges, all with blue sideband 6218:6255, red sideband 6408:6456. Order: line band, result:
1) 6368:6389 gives -0.34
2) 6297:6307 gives 0.10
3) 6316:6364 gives -0.68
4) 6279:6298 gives -0.42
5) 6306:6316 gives -0.04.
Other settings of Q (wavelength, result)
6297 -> 21.03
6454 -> 21.93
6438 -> 20.74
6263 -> 20.72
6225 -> 21.34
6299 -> 20.82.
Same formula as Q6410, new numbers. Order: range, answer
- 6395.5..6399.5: 20.9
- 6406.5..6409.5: 21.8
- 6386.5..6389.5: 21.7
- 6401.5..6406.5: 21.4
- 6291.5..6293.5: 21.7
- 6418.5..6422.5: 22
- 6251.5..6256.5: 19.9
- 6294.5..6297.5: 21.2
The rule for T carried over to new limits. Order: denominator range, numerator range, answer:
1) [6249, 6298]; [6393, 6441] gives 1.02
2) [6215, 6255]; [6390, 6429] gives 1.04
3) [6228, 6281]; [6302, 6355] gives 1.03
